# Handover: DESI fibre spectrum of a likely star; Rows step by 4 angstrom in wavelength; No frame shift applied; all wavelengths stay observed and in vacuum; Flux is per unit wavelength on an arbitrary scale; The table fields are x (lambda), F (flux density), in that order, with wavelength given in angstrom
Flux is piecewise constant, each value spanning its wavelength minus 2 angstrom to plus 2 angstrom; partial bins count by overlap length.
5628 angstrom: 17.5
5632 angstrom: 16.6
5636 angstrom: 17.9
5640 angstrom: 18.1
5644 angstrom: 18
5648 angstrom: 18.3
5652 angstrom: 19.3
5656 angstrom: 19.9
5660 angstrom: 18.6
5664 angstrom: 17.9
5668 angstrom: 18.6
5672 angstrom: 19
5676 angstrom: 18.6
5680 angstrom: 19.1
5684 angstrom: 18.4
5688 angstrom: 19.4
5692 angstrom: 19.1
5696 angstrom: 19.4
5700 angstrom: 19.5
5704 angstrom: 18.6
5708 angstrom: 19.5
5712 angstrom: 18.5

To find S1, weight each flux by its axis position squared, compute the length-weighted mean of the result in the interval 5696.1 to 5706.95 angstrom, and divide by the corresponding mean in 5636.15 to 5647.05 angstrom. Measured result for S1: 1.08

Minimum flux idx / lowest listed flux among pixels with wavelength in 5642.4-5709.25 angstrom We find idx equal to 17.9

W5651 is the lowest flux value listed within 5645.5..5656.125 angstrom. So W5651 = 18.3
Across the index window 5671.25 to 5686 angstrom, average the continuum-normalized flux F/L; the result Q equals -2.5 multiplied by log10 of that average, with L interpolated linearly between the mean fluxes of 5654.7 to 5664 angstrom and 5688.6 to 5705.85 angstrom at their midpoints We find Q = 0.02 mag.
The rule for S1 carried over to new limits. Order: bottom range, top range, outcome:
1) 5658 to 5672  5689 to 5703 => 1.06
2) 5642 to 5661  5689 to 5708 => 1.04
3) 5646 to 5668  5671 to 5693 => 1.02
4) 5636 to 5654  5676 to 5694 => 1.05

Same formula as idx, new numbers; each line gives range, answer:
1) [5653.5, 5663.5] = 18.6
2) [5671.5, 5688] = 18.4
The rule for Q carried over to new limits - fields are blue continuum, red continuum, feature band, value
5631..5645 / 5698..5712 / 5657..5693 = -0.02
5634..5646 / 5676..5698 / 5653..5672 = -0.02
